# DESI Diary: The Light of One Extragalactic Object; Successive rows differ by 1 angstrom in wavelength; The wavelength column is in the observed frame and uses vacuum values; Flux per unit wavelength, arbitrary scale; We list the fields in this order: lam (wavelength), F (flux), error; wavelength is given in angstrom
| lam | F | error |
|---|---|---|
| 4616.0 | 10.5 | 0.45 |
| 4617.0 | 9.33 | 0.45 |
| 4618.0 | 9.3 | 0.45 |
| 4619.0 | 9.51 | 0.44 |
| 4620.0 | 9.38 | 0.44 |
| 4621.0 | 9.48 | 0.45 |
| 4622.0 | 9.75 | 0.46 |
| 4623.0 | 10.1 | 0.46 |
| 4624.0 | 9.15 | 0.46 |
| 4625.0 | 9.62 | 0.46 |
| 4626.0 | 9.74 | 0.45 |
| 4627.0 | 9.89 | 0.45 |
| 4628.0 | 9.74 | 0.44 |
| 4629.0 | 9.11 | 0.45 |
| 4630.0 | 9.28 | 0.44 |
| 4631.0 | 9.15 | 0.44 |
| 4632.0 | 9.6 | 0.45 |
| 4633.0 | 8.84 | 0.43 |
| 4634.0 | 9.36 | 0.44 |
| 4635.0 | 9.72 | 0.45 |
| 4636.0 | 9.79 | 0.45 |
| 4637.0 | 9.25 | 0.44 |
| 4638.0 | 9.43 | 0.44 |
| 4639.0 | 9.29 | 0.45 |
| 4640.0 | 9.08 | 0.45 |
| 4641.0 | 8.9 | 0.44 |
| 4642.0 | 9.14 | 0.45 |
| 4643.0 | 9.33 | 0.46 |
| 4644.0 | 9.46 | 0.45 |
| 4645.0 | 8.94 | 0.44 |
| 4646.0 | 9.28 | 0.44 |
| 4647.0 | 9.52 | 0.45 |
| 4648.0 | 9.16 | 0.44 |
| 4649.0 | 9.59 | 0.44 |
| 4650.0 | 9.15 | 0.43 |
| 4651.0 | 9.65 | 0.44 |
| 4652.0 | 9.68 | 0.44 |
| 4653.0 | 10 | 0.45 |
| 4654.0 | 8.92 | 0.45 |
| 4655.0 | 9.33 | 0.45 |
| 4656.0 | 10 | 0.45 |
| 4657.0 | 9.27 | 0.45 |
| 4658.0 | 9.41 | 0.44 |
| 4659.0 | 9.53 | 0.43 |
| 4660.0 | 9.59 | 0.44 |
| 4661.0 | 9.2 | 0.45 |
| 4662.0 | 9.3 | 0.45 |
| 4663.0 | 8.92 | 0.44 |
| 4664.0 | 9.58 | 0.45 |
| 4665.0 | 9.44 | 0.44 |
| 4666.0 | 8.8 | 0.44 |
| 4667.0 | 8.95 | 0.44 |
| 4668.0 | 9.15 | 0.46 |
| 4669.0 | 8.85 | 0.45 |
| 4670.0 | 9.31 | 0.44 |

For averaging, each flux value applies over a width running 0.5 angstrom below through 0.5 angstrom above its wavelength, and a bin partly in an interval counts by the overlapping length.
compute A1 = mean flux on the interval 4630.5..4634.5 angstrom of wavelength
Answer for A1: 9.24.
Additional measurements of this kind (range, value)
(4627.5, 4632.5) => 9.38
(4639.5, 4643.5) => 9.11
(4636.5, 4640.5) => 9.26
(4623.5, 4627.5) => 9.6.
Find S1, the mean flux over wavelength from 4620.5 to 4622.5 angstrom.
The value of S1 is 9.62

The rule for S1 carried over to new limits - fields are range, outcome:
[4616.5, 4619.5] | 9.38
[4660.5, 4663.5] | 9.14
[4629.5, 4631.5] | 9.21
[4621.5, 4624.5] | 9.67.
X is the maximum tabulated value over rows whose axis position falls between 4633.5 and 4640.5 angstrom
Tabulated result 9.79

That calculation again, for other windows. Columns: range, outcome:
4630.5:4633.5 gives 9.6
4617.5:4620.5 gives 9.51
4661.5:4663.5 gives 9.3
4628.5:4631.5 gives 9.28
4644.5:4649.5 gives 9.59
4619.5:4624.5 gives 10.1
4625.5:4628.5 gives 9.89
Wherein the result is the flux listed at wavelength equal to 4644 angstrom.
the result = 9.46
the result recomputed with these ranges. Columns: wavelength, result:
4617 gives 9.33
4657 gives 9.27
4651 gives 9.65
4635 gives 9.72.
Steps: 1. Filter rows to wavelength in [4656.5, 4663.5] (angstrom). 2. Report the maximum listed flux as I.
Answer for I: 9.59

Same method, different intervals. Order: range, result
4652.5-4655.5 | 10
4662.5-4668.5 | 9.58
